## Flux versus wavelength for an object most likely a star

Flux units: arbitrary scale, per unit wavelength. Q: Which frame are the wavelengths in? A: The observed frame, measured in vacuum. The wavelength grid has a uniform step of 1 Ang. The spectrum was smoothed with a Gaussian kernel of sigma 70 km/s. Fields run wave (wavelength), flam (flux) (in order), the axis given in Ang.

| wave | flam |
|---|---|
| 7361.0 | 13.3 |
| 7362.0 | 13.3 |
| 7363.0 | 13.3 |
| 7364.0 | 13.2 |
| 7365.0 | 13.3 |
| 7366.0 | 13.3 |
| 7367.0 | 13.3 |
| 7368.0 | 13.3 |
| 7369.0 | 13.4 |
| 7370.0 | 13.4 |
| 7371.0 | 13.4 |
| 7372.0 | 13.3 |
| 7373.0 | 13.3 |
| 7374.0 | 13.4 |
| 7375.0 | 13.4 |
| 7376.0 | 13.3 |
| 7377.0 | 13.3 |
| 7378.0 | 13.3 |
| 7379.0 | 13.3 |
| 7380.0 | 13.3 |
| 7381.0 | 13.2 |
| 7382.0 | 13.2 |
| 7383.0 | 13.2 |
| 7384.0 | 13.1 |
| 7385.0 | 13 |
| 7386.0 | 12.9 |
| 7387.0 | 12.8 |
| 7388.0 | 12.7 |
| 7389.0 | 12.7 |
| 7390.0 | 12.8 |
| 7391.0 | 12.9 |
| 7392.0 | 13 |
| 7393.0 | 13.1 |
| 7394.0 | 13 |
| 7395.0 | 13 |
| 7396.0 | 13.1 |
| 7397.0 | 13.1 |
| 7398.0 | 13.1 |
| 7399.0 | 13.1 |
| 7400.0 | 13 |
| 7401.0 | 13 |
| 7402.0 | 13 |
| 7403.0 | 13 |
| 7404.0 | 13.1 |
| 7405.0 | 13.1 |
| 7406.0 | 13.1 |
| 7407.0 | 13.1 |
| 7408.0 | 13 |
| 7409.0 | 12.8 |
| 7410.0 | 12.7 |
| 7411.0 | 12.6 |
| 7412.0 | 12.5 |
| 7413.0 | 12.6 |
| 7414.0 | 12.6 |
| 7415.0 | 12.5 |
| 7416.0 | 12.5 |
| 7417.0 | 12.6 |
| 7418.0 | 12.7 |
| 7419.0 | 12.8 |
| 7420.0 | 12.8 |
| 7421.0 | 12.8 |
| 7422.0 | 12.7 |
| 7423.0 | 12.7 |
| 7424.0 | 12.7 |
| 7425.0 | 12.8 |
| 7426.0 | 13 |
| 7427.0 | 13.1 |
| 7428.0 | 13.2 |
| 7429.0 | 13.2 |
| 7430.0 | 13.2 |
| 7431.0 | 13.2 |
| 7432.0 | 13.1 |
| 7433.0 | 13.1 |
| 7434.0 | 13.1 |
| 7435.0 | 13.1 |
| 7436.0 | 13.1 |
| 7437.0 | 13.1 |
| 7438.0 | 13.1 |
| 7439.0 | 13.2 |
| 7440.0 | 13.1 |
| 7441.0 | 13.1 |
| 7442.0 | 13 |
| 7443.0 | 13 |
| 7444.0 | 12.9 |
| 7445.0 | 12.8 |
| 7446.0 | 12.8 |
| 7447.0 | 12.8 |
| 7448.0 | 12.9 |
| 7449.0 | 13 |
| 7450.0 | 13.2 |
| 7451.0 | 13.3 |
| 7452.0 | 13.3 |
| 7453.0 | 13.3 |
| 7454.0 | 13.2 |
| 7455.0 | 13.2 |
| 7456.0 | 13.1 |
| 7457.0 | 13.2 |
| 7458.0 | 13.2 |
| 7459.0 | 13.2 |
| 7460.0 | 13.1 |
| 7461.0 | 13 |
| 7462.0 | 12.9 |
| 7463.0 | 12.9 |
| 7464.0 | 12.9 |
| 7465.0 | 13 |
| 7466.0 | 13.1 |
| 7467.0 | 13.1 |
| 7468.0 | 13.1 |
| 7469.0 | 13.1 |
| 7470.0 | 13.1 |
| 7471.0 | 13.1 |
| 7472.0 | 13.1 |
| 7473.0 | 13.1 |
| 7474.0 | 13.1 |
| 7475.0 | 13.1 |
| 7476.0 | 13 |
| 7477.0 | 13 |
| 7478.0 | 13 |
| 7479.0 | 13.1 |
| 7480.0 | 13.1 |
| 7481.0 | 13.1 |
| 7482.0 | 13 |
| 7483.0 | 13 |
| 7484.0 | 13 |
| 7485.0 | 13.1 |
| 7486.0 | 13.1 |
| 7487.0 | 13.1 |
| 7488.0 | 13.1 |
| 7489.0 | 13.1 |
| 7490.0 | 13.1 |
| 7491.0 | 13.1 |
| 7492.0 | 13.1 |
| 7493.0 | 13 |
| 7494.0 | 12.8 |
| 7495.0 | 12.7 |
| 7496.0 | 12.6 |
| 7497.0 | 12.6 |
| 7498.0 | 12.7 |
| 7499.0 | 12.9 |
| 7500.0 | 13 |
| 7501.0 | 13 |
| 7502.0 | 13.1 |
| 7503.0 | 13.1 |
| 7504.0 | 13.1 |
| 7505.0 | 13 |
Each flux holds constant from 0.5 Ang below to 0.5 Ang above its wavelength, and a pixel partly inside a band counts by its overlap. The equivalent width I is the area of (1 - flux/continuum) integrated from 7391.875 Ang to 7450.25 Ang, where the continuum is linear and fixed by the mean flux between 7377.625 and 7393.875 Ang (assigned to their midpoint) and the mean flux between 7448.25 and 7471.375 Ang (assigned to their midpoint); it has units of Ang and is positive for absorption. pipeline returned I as 0.6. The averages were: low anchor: 13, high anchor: 13.1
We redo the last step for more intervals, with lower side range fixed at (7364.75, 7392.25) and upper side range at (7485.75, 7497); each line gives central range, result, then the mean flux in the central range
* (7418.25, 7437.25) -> 0.1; 13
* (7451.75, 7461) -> -0.1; 13.2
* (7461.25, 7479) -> -0.1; 13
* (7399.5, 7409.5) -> 0.1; 13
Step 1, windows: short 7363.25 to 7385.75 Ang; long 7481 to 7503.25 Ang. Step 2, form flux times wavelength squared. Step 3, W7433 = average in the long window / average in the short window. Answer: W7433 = 1.0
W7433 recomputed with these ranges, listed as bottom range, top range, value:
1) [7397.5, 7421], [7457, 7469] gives 1.03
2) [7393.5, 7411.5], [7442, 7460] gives 1.02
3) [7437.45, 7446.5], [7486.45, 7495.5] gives 1.01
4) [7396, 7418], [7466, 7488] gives 1.04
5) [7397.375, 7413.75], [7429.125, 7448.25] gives 1.02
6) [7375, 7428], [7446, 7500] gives 1.03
